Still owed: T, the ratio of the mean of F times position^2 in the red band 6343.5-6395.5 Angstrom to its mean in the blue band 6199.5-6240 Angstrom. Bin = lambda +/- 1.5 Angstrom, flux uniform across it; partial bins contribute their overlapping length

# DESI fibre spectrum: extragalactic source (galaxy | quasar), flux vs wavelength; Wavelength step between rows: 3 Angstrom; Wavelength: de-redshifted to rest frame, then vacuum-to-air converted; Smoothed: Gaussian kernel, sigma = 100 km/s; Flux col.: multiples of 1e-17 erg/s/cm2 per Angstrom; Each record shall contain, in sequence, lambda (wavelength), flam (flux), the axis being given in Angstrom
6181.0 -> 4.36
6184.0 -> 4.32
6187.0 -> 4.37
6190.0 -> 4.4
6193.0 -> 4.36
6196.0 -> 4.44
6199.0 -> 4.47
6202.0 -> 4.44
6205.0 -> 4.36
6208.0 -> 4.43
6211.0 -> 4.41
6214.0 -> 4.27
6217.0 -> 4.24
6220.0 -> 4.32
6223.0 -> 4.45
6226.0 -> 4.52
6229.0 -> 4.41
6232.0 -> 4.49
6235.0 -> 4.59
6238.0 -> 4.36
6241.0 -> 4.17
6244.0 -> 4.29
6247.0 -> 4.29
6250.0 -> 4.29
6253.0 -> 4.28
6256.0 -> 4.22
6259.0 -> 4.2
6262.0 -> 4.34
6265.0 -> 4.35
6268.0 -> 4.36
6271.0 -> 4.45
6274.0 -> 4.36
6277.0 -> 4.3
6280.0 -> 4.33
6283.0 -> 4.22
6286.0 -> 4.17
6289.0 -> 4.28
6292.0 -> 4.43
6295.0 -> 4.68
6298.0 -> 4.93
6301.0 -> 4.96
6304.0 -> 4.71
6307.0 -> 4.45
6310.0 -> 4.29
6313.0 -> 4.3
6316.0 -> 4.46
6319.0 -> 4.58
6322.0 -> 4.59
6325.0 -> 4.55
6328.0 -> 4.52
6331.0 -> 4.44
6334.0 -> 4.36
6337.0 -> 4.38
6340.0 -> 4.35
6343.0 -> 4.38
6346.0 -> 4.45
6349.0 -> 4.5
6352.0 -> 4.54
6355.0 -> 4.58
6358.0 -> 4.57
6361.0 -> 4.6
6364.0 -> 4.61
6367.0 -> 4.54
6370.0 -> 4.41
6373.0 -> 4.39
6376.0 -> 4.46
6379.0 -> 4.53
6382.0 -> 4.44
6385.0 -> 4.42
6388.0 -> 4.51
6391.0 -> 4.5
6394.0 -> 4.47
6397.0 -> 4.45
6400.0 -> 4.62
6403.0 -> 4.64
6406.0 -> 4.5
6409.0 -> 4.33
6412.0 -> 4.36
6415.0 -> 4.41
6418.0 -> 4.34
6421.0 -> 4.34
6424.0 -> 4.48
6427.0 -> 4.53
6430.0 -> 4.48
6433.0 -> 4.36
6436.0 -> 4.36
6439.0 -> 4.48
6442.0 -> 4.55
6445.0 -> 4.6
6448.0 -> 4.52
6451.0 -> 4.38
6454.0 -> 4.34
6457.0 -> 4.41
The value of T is 1.1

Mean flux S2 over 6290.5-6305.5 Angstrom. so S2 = 4.74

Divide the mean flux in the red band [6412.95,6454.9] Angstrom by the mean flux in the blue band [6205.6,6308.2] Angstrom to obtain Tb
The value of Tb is 1.01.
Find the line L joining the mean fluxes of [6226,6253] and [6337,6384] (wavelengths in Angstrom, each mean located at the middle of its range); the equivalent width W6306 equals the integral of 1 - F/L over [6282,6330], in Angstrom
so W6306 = -0.8 Angstrom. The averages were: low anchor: 4.37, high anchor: 4.49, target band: 4.51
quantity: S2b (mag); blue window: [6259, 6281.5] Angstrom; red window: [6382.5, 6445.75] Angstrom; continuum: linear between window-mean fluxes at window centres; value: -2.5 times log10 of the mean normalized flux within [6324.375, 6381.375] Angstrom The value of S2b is -0.017 mag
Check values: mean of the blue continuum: 4.35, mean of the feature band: 4.48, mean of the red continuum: 4.46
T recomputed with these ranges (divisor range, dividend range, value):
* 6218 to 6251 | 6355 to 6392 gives 1.07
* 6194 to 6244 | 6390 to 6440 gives 1.08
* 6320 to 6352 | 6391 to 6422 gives 1.02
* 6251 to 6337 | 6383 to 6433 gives 1.04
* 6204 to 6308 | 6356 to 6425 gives 1.06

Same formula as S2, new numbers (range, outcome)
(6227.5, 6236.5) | 4.5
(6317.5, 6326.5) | 4.57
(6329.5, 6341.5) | 4.38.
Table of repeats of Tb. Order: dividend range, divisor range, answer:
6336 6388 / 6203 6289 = 1.03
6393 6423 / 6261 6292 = 1.03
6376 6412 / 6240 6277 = 1.04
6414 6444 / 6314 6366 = 0.99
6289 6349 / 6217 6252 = 1.03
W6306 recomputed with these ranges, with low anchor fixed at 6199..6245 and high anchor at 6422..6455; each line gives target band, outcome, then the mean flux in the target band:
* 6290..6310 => -1.08 Angstrom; 4.65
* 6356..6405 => -0.76 Angstrom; 4.51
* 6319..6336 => -0.28 Angstrom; 4.5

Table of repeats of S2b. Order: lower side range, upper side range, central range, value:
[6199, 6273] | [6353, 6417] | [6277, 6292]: 0.032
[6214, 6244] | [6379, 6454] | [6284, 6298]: -0.008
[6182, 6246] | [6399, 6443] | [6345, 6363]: -0.028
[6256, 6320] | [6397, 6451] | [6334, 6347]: 0.014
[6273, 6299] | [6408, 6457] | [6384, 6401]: -0.017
